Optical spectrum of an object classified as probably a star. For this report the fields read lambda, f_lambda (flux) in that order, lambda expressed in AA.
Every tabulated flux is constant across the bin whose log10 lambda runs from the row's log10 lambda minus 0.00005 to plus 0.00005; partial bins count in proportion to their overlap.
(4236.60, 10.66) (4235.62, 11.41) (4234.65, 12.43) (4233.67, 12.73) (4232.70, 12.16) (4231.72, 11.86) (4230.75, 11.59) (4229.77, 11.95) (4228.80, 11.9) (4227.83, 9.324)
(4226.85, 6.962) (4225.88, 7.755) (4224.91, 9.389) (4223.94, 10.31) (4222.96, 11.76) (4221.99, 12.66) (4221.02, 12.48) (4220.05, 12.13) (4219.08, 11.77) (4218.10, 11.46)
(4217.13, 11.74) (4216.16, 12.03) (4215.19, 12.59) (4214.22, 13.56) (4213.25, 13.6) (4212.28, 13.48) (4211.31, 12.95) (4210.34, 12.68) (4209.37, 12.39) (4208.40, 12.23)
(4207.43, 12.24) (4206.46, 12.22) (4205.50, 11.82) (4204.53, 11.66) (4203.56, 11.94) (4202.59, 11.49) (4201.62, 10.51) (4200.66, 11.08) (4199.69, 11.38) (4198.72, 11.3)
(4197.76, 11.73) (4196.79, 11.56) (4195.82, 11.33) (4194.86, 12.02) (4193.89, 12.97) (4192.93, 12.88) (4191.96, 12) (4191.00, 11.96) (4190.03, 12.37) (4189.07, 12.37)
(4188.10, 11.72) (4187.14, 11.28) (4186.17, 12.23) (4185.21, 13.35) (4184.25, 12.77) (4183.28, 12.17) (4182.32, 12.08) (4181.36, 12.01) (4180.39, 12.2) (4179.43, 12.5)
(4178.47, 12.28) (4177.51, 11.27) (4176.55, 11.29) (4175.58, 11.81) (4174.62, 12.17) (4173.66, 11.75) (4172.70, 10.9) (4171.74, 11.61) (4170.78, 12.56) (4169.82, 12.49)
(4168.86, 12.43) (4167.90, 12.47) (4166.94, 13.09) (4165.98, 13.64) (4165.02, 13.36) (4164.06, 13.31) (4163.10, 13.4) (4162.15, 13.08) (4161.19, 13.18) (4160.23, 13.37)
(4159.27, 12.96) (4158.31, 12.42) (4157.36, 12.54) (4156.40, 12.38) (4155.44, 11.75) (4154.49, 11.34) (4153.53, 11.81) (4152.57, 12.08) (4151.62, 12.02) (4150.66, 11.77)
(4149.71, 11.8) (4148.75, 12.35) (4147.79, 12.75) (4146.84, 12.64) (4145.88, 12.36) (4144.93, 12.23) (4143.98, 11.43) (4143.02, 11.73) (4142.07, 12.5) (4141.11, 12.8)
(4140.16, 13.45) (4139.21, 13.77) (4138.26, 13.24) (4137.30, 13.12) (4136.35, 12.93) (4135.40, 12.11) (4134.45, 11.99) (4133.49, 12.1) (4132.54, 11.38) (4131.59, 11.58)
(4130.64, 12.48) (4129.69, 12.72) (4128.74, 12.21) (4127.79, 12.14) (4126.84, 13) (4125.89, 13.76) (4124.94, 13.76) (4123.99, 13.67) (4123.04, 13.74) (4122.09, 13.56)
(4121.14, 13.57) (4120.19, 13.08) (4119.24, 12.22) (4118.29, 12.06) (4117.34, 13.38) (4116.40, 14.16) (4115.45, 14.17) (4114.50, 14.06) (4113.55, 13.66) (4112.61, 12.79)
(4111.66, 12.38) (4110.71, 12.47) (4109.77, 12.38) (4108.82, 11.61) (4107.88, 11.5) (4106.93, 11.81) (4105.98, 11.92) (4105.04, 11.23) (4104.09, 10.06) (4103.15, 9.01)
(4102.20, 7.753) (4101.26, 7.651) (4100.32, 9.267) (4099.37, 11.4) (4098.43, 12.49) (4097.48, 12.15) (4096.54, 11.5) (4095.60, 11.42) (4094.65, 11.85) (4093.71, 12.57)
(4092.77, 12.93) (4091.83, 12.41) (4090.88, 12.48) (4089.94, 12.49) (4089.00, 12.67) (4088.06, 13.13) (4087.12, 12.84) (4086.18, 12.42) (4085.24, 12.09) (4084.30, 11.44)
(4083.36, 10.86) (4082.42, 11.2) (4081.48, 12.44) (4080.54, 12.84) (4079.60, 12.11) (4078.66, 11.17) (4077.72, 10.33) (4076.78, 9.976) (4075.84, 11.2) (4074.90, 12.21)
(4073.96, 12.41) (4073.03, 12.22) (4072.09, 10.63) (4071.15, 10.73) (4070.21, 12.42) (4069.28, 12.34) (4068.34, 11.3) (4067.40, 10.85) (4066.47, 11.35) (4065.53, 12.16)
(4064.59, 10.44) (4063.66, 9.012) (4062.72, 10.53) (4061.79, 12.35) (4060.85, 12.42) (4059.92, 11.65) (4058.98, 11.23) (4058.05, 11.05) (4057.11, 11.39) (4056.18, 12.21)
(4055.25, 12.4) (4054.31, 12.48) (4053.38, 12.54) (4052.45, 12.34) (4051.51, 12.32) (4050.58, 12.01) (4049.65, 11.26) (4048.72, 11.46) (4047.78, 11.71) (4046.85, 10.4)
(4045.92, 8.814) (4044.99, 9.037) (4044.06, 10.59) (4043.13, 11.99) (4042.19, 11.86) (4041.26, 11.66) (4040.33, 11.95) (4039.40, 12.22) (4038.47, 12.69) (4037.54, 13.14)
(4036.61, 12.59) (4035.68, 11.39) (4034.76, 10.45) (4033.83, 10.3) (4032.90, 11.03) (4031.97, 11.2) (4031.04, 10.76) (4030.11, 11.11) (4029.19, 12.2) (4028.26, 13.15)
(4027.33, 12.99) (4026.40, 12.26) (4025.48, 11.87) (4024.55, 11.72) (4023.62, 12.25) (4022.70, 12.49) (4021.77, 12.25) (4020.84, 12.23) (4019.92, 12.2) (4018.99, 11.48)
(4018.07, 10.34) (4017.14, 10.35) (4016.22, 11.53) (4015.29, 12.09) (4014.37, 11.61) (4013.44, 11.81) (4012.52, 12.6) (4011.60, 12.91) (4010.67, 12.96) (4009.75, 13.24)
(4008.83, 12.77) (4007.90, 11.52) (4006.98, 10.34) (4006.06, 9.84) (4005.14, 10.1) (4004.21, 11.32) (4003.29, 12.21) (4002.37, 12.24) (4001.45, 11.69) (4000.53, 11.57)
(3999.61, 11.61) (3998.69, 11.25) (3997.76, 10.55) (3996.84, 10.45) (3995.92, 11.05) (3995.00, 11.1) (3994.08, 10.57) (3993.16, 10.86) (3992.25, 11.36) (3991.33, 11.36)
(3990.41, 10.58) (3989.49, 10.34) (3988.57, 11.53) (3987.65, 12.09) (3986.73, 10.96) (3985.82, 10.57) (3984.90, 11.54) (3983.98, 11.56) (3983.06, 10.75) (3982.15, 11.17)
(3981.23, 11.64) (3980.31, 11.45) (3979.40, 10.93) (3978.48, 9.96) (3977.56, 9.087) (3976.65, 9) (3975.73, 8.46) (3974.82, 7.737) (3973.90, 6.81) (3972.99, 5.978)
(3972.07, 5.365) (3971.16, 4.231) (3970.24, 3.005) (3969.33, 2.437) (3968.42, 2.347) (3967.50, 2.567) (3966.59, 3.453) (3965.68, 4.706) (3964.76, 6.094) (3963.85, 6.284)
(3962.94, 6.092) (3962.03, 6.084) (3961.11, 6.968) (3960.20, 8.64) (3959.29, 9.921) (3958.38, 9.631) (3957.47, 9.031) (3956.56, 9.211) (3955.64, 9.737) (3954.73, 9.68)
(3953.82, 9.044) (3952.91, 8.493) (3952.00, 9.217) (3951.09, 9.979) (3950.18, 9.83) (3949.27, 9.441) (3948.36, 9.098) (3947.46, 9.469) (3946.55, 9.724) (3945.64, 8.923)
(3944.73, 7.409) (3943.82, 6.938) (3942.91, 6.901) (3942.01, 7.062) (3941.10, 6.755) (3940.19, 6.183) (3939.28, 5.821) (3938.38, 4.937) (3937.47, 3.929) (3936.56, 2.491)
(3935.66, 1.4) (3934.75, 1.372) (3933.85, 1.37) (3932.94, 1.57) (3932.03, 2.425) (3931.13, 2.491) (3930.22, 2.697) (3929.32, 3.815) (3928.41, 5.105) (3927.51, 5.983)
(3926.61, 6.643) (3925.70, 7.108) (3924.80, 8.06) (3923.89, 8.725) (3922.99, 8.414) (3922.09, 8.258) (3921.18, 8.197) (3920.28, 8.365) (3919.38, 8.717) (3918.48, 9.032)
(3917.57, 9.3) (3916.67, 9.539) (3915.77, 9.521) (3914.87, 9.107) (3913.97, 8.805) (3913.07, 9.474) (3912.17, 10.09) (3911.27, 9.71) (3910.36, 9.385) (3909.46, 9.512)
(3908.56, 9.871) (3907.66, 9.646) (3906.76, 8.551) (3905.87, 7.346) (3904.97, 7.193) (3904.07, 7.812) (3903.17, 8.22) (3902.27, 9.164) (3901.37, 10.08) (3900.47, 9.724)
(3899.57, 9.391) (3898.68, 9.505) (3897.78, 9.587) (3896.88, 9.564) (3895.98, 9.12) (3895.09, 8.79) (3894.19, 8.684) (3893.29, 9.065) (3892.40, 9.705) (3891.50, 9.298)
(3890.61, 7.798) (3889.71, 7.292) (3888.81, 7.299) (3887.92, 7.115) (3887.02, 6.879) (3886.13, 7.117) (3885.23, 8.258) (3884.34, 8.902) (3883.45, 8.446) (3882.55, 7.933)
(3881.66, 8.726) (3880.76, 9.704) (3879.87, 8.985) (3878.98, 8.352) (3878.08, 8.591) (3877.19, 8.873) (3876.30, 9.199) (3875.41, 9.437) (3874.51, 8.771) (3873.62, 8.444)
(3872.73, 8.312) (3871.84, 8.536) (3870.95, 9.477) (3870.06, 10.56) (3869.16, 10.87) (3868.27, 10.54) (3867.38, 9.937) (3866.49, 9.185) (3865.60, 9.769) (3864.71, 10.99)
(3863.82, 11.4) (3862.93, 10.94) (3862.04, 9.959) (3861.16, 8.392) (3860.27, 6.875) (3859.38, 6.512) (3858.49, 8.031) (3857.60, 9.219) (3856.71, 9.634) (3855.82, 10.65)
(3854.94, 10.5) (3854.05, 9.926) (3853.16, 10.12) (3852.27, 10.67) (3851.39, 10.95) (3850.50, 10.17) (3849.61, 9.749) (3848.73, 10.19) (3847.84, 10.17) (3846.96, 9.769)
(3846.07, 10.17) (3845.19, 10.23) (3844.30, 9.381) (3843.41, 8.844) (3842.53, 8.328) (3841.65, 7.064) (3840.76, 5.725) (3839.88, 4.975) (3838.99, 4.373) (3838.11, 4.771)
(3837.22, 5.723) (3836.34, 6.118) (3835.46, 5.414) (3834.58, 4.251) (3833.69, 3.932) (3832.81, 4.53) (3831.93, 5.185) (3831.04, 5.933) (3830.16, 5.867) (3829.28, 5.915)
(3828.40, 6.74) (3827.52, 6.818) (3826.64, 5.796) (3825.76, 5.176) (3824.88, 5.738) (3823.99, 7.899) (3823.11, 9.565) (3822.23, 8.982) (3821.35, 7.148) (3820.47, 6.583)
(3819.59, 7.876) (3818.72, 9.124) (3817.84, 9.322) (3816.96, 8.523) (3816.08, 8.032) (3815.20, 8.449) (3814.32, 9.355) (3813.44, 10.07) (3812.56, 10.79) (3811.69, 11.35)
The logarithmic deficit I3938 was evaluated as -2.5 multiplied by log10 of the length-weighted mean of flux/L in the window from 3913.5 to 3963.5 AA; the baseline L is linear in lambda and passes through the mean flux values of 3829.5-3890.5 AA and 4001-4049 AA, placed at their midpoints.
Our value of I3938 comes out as 0.36 mag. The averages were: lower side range 8.39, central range 7.14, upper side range 11.6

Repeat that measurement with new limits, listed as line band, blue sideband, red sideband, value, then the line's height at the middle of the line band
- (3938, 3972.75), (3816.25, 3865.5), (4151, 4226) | 0.29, 9.33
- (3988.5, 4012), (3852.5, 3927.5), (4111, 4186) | -0.08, 10.5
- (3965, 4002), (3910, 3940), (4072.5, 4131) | -0.09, 8.29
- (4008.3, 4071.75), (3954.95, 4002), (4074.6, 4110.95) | -0.14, 10.3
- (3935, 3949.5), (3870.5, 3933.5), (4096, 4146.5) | 0.34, 8.92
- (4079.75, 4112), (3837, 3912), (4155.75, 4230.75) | -0.05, 11.1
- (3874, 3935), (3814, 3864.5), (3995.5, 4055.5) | 0.15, 9.23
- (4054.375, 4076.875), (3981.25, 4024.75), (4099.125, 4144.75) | 0.04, 11.9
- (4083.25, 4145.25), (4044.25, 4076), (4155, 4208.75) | -0.04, 11.8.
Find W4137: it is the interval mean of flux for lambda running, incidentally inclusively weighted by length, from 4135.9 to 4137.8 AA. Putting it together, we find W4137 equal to 13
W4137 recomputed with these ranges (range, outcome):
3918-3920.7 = 8.7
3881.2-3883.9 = 8.36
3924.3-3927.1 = 7.26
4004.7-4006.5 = 9.98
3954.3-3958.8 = 9.44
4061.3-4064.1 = 10.6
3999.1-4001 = 11.6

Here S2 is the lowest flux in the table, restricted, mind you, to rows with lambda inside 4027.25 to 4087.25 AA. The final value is 8.814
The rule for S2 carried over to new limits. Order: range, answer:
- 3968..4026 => 2.347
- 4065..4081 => 9.976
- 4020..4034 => 10.3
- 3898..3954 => 1.37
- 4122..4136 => 11.38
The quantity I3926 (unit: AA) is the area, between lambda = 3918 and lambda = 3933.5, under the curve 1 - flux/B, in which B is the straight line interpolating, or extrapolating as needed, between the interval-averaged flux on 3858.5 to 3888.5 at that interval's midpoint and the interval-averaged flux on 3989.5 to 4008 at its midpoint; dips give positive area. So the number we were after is 5.7 AA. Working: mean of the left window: 8.95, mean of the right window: 11.1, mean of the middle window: 6.18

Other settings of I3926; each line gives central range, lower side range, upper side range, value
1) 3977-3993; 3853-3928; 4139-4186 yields -1.36 AA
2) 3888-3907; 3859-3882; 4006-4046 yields 2.00 AA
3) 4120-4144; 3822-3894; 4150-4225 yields -2.64 AA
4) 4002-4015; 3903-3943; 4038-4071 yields -2.59 AA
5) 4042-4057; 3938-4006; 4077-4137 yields -1.01 AA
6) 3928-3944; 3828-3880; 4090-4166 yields 9.30 AA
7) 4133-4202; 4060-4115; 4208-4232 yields -3.91 AA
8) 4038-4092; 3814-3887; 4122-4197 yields -2.29 AA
